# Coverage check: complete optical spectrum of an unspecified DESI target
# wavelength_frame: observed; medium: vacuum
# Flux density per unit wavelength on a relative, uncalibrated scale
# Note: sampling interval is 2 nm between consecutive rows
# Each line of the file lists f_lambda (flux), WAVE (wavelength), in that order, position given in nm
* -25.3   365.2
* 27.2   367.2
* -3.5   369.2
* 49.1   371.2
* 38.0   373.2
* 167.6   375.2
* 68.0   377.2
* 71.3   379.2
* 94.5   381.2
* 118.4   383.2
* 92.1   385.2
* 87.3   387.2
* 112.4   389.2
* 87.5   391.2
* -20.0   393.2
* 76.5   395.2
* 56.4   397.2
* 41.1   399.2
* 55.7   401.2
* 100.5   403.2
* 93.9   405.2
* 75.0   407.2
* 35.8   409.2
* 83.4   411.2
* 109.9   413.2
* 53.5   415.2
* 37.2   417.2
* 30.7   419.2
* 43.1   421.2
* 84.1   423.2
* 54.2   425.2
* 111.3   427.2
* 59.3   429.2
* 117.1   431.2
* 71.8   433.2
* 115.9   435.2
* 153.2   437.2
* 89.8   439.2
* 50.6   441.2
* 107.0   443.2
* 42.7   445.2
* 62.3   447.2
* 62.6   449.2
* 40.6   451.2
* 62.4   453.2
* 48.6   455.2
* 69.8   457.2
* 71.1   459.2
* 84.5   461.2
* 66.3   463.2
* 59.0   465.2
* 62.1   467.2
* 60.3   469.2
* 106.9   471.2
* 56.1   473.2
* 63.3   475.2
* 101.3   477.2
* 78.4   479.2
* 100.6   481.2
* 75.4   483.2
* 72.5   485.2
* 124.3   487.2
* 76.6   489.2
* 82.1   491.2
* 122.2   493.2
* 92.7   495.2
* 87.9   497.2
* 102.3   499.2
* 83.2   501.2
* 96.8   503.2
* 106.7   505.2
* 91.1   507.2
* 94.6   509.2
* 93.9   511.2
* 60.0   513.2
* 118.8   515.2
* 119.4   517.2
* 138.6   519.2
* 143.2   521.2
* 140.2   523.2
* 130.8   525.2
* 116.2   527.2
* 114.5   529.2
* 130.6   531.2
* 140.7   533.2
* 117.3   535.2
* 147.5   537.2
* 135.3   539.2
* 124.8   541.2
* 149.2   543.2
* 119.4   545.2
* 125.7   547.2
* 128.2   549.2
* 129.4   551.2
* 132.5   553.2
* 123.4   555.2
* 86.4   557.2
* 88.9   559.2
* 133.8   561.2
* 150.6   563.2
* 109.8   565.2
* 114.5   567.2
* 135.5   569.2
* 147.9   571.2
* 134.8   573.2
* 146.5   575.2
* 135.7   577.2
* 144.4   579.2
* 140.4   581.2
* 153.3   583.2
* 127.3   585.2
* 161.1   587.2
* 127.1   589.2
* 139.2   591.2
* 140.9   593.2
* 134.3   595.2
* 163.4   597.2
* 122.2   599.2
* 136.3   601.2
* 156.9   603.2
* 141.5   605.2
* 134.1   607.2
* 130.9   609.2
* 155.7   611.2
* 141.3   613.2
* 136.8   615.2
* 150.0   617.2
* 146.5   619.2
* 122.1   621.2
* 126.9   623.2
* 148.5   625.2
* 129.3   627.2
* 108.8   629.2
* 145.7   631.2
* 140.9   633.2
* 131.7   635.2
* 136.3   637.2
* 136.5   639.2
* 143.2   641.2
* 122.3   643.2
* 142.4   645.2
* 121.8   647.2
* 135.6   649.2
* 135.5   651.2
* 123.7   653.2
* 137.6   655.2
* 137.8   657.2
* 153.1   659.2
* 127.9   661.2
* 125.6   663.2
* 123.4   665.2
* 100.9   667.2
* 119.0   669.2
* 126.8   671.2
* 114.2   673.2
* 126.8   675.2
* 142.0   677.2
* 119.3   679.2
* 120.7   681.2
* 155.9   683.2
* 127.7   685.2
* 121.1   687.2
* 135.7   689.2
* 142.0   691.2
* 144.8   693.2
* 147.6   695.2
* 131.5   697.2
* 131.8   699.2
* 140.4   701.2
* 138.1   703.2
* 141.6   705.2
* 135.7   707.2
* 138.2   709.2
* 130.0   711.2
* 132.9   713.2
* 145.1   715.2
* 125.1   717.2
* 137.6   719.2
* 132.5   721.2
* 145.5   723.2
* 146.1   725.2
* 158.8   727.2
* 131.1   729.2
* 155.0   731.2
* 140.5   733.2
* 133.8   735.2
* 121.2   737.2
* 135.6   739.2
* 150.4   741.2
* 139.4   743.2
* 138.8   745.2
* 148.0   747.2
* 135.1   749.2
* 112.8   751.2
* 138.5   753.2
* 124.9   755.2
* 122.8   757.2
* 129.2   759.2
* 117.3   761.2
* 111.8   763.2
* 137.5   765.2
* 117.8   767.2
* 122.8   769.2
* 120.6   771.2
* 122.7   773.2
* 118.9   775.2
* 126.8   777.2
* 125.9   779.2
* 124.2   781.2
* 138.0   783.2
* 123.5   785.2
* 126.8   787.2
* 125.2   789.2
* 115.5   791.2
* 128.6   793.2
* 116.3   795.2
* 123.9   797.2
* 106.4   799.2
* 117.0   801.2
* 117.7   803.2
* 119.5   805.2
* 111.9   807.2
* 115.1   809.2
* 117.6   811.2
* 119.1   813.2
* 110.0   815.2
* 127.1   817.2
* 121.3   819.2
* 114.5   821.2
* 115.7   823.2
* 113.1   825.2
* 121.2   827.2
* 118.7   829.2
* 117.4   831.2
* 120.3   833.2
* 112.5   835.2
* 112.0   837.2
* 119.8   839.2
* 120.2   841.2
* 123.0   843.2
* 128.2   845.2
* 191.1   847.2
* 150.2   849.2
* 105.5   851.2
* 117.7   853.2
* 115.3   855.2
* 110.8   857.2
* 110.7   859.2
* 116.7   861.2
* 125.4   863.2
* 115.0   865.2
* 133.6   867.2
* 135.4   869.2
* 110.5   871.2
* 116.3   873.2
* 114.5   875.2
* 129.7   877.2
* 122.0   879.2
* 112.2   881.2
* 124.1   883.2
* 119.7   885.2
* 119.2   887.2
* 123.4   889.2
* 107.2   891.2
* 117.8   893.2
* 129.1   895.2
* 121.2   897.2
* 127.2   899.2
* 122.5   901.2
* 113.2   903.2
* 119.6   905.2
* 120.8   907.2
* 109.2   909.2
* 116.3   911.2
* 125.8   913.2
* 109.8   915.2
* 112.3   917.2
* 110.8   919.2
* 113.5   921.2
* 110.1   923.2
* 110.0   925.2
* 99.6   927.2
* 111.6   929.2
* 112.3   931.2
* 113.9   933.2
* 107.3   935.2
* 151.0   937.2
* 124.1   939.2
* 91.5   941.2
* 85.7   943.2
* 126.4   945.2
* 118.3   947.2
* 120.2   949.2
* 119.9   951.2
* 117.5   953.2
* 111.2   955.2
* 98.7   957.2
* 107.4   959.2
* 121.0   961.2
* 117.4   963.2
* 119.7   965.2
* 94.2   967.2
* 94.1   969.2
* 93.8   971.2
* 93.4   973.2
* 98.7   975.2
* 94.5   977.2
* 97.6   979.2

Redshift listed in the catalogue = 0.29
